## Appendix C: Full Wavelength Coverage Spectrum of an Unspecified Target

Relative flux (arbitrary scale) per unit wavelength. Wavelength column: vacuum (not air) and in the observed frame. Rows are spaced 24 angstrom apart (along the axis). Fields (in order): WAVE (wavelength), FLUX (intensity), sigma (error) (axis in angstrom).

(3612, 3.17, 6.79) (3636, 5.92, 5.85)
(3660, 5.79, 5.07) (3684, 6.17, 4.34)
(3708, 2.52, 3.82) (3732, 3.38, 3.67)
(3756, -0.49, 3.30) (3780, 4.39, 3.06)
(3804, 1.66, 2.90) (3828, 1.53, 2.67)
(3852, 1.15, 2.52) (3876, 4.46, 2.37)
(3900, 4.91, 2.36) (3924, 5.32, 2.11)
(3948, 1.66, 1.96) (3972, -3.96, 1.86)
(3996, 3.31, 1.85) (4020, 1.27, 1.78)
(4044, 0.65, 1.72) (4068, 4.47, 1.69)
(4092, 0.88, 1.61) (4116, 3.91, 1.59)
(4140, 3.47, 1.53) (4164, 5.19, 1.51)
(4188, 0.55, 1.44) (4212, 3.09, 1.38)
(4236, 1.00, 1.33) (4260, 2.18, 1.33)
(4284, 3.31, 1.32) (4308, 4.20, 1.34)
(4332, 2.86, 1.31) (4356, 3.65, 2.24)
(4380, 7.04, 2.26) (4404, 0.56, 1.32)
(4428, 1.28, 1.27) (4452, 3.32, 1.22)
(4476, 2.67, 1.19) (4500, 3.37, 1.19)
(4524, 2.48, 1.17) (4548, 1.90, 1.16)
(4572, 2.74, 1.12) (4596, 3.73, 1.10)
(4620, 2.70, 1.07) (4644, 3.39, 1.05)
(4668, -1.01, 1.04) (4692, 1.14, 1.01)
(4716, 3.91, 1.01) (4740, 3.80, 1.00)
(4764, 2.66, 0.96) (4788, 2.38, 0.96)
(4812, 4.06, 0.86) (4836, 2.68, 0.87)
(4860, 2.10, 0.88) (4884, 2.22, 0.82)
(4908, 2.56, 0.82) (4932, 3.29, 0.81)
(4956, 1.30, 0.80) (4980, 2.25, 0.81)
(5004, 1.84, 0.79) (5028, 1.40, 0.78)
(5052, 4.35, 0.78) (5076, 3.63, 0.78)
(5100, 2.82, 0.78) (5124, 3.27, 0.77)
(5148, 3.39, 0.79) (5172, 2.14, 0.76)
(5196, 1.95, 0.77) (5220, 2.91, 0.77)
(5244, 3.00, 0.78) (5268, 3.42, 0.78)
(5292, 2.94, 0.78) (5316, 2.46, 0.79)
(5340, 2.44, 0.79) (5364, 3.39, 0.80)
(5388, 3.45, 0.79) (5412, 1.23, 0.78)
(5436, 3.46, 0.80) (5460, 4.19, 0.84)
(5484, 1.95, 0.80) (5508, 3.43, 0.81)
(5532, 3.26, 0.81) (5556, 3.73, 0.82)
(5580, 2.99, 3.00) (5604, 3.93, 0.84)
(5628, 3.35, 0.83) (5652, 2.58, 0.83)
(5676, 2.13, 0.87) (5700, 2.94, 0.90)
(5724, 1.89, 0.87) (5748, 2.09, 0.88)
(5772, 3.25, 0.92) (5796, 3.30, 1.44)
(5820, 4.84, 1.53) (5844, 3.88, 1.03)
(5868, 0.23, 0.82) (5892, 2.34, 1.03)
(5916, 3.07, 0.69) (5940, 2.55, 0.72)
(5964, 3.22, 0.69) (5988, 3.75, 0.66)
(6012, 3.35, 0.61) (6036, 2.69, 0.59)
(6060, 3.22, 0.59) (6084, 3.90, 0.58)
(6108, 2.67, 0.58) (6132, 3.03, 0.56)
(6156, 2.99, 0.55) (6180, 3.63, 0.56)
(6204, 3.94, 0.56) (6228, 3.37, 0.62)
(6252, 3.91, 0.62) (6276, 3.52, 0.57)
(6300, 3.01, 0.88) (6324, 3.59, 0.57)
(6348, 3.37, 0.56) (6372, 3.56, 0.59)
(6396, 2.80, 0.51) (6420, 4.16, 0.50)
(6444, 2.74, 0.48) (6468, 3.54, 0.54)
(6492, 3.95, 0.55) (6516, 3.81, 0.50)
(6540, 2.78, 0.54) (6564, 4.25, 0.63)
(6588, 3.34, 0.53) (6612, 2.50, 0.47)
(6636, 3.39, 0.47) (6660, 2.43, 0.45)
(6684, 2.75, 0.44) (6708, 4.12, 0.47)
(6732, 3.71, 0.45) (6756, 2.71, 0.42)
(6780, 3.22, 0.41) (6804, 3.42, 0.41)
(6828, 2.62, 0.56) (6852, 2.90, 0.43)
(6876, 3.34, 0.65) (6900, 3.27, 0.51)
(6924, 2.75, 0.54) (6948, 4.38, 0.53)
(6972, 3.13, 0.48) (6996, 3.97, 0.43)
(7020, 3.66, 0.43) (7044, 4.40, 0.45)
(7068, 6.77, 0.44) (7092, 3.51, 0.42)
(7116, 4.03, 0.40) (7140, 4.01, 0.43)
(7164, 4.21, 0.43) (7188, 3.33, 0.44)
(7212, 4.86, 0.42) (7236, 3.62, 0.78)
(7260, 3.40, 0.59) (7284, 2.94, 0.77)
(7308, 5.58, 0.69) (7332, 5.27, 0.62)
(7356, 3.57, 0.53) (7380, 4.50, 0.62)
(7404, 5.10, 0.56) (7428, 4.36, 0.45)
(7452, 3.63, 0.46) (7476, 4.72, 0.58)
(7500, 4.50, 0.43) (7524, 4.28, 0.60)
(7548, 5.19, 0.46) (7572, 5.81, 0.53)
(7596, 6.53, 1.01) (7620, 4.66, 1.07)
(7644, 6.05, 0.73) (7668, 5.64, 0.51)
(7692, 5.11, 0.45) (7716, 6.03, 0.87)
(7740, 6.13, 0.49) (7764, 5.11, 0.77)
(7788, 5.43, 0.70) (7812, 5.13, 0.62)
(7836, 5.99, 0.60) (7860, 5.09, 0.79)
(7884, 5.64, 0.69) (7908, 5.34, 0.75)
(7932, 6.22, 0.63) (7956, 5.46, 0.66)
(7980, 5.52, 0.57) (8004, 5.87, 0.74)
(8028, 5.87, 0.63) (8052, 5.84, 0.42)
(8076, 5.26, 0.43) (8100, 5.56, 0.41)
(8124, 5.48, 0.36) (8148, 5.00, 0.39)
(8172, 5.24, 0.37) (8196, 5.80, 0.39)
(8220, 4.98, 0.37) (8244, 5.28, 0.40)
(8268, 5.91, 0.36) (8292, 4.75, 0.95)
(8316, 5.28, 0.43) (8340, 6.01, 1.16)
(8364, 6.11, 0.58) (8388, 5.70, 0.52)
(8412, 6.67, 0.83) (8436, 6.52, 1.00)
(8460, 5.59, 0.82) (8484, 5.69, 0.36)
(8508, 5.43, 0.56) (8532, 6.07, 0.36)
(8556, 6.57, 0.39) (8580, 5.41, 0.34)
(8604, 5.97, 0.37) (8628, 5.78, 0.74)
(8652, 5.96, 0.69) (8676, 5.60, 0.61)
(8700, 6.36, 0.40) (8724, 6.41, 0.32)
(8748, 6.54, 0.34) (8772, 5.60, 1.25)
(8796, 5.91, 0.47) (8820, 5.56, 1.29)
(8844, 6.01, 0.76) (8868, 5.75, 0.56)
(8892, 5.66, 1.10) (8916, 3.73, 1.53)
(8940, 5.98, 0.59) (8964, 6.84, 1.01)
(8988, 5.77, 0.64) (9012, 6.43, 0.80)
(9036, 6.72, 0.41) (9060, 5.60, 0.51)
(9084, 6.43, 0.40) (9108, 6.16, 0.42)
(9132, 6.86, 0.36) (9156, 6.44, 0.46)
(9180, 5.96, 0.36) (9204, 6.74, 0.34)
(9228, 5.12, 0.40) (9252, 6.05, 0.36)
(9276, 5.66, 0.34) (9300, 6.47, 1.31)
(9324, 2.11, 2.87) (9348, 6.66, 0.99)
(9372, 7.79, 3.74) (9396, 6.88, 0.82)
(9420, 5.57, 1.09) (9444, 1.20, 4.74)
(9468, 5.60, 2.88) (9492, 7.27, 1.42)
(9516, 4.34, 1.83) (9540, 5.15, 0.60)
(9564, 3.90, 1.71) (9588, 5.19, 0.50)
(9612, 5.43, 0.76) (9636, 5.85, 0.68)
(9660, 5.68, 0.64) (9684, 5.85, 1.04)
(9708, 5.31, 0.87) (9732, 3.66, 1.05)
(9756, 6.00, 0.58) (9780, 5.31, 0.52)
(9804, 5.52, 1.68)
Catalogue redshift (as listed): 0.893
